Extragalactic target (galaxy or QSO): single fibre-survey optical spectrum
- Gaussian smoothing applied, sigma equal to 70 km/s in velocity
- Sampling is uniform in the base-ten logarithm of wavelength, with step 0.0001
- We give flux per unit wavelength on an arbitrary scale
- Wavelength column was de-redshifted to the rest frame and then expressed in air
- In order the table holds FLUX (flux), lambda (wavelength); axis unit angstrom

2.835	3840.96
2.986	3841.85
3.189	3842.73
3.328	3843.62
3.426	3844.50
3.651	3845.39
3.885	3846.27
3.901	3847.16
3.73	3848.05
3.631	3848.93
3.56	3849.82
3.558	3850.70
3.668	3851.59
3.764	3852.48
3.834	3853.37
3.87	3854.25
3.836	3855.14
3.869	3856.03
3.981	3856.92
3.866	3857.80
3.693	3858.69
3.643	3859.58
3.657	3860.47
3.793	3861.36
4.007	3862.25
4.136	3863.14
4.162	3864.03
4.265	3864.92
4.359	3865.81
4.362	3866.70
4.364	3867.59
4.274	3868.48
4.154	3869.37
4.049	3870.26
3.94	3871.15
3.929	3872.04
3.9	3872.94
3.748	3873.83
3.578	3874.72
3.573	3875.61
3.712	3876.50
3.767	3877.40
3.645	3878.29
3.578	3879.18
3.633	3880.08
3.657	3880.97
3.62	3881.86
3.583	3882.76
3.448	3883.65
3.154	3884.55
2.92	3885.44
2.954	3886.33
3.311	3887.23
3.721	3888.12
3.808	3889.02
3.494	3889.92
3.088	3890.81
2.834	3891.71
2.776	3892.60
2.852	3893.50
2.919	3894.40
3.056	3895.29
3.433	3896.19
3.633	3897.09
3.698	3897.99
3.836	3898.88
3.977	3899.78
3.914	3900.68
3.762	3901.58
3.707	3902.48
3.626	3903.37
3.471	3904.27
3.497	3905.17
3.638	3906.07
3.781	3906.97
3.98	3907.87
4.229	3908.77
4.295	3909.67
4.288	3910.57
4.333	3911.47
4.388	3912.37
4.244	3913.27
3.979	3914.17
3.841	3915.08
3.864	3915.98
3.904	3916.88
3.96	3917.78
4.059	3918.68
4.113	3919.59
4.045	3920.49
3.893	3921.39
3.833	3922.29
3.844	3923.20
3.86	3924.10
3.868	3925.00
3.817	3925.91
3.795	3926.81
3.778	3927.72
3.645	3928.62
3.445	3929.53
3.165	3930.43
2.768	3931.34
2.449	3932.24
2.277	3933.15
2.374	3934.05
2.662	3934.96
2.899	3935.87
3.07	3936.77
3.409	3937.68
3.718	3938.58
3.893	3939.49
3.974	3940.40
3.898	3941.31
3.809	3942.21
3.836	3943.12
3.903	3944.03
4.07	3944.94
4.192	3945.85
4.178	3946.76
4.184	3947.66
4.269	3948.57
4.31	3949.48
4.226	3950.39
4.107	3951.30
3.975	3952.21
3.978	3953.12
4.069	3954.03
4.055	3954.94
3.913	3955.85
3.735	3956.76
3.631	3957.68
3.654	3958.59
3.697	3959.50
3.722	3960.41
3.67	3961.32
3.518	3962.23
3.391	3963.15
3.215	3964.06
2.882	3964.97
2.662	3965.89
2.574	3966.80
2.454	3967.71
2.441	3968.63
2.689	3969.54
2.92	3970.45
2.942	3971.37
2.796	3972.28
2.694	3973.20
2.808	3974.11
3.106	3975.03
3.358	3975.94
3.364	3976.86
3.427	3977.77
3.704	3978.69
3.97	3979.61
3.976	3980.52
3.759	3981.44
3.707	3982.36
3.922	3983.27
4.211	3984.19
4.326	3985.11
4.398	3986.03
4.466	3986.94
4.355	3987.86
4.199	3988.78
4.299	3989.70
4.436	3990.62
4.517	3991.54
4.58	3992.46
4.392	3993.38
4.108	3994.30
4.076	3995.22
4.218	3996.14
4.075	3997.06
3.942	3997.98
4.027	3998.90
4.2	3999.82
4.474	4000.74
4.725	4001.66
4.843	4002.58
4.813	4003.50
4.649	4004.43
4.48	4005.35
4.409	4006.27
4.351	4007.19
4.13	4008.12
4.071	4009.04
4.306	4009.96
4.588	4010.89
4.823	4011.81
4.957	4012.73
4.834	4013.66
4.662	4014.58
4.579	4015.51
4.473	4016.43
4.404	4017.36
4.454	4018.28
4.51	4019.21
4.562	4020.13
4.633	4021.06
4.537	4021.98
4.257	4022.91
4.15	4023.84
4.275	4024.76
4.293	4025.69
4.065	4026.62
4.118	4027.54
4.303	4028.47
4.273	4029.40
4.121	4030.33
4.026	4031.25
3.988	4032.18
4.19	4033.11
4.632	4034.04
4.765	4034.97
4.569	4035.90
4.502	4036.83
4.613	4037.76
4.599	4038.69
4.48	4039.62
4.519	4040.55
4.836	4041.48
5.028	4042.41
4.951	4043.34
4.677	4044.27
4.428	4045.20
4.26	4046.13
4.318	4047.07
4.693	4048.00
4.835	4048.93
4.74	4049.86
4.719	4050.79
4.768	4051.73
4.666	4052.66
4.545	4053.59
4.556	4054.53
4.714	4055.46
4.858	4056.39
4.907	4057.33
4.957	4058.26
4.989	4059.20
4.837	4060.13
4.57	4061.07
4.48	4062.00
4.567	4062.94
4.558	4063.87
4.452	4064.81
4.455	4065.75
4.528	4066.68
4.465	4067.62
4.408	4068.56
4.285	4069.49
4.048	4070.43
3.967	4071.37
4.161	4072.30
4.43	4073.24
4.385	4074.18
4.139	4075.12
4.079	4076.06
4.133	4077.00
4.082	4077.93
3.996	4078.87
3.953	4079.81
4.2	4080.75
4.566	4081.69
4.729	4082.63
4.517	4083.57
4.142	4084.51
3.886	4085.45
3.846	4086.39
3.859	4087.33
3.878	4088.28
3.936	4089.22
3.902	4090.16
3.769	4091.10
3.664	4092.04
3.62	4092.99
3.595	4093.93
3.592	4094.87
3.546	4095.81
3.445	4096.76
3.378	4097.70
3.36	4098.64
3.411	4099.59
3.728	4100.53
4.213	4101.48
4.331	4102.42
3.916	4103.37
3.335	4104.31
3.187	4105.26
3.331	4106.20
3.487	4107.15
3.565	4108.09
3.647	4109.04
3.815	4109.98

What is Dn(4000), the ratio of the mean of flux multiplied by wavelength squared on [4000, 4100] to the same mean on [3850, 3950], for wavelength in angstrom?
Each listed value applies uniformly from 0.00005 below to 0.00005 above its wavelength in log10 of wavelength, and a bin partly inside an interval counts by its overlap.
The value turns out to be 1.27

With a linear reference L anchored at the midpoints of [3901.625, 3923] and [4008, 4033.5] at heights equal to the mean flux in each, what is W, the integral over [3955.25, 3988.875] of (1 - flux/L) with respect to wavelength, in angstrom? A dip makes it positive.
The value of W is 5.9 angstrom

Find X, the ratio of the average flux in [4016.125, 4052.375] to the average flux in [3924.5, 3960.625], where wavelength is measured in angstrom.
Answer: 1.22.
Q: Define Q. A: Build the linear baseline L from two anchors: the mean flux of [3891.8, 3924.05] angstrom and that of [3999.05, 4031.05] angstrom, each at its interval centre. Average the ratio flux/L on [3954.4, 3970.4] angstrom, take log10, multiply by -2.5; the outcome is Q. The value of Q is 0.24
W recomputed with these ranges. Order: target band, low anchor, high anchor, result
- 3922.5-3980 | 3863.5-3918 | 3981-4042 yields 8.2 angstrom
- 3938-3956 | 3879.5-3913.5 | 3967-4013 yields -1.1 angstrom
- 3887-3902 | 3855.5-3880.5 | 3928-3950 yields 1.4 angstrom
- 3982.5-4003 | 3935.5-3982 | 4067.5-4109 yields -3.7 angstrom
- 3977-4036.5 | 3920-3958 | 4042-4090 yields -3.4 angstrom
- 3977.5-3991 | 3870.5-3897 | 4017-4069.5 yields 0.1 angstrom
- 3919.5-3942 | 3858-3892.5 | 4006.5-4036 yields 3.0 angstrom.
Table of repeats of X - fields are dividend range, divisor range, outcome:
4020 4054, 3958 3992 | 1.27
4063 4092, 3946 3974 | 1.20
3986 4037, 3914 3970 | 1.22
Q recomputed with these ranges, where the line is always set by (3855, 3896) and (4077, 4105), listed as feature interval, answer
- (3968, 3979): 0.24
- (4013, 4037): -0.15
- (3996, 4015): -0.18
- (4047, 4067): -0.21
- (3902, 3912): -0.06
